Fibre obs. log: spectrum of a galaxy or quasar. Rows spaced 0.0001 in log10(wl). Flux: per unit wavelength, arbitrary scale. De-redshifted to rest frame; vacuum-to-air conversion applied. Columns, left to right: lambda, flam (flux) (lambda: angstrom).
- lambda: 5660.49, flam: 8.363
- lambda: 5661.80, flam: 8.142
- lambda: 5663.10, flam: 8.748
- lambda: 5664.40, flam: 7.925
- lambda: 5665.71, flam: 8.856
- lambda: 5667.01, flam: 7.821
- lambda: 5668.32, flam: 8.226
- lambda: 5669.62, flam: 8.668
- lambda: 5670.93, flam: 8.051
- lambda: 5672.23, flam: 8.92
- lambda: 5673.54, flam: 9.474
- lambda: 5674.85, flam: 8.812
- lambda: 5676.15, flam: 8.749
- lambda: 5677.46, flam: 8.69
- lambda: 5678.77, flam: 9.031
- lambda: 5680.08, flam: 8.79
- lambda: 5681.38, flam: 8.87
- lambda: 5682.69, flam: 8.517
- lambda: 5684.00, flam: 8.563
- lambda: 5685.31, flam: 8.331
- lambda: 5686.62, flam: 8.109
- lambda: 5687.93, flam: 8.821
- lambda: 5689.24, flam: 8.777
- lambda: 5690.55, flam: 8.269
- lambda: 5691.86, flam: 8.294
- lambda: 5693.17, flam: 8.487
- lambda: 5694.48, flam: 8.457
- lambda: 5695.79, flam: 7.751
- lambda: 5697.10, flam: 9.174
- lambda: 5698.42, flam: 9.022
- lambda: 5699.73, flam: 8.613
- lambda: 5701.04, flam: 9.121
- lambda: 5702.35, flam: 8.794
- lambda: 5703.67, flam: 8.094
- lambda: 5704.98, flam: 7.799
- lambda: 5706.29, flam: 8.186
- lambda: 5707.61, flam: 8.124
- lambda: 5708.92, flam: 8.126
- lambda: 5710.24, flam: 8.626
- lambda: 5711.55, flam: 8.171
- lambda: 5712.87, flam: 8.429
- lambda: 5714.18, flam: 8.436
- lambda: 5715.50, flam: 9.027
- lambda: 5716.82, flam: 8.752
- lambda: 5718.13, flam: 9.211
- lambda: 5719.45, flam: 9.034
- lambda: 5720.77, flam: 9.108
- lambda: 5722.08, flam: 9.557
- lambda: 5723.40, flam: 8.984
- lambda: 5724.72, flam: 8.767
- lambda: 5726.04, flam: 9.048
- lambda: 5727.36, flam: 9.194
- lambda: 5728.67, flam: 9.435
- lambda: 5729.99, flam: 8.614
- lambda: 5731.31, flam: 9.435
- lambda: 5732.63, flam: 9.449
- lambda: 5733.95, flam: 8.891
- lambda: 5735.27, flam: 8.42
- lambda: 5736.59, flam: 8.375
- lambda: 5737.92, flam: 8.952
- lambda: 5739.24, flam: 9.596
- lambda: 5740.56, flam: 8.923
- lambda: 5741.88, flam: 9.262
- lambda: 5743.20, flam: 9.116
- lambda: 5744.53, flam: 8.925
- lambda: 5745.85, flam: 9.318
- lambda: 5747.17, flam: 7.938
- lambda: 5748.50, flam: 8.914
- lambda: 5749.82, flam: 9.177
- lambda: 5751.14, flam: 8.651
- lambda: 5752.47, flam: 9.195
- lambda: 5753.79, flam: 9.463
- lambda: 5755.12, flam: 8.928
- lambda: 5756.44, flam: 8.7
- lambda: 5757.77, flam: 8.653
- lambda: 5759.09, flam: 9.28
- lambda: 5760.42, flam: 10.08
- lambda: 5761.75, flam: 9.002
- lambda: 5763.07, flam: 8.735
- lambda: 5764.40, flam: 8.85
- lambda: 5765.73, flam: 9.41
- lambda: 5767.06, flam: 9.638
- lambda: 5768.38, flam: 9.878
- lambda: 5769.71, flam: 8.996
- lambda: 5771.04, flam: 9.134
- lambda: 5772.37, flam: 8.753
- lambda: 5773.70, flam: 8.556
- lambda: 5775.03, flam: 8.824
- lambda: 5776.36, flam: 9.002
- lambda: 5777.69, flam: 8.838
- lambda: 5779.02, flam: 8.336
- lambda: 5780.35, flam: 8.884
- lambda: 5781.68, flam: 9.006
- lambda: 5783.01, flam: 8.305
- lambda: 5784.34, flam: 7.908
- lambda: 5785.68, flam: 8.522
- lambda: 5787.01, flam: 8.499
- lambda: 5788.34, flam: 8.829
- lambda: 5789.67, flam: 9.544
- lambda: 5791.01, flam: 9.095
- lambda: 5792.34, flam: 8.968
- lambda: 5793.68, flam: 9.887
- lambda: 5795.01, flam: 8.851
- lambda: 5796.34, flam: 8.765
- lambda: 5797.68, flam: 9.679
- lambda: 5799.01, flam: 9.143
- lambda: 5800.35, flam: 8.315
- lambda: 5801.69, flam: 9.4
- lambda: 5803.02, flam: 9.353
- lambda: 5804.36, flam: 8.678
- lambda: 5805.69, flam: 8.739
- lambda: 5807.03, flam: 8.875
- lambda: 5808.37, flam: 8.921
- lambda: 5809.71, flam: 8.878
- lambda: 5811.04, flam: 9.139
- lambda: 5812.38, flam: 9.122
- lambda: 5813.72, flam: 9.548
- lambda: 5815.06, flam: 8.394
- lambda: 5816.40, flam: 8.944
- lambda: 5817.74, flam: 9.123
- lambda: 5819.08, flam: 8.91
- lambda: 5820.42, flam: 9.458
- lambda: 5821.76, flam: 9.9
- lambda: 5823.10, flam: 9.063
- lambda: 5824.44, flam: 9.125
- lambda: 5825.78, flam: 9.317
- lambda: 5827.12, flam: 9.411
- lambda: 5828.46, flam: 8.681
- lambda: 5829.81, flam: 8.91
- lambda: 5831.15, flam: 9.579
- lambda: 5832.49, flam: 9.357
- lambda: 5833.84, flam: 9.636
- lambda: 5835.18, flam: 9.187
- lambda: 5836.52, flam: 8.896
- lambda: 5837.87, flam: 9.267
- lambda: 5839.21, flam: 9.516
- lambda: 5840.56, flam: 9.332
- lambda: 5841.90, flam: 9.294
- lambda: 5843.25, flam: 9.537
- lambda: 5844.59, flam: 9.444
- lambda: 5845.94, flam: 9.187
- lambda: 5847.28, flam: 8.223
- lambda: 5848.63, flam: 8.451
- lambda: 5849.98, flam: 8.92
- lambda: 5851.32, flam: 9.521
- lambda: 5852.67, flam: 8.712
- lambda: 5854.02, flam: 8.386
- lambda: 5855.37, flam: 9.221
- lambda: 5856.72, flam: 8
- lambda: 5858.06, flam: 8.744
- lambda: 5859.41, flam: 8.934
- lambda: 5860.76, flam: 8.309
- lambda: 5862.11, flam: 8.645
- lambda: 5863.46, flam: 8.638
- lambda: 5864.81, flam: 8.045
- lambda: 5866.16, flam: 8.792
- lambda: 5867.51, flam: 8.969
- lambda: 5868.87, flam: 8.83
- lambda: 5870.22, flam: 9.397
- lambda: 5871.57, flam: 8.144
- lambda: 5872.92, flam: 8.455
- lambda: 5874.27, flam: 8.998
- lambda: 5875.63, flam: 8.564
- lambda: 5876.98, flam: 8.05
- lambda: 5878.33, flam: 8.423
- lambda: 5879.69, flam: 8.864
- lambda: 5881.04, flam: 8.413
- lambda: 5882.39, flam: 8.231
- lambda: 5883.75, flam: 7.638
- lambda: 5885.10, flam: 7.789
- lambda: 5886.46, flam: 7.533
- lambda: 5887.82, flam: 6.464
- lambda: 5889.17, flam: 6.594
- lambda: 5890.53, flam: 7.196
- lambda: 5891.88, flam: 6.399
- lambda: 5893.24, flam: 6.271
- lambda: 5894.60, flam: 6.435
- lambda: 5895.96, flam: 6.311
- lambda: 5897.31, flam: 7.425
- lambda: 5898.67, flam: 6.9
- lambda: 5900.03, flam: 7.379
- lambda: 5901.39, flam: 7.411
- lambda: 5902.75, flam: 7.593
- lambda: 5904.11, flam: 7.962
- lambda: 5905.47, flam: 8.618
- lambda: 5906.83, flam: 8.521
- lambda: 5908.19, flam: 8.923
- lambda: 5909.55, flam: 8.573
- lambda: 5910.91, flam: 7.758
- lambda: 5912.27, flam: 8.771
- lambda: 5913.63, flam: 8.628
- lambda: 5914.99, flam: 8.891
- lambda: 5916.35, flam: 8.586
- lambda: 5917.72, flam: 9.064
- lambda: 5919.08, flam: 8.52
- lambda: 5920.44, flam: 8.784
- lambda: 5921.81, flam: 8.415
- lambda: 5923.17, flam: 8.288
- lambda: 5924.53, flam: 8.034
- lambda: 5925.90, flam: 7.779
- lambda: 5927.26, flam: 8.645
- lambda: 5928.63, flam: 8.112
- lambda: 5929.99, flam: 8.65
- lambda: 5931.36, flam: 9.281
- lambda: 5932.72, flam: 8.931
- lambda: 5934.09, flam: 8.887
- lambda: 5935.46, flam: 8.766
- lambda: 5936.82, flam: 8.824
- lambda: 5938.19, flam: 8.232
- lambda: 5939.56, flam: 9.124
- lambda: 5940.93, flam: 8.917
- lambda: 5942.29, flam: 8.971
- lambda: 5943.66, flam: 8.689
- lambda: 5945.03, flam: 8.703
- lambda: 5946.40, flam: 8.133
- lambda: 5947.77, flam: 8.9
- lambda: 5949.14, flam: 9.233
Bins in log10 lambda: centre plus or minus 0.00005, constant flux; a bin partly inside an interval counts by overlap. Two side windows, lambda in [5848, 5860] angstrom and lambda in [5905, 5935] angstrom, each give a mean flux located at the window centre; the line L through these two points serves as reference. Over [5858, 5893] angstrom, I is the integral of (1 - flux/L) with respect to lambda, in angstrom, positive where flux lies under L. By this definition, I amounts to 2.2 angstrom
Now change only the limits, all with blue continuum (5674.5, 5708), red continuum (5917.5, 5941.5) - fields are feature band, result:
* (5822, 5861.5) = -2.10 angstrom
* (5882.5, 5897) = 2.82 angstrom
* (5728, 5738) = -0.45 angstrom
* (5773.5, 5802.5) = -1.02 angstrom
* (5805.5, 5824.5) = -1.11 angstrom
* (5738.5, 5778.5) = -2.28 angstrom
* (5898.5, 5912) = 0.91 angstrom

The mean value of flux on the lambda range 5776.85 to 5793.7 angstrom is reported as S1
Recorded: 8.78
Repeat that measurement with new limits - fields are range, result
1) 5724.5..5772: 9.07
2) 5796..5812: 9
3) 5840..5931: 8.28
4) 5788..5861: 9.07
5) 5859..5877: 8.64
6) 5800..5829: 9.07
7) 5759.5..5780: 9.07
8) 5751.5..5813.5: 8.99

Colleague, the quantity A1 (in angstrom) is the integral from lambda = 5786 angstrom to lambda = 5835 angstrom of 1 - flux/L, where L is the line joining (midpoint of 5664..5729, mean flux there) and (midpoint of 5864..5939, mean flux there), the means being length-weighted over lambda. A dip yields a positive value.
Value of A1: -4.4 angstrom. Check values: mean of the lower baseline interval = 8.64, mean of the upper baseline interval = 8.15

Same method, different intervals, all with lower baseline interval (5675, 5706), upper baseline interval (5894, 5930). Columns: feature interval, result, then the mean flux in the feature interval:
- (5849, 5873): -1.44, 8.71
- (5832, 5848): -1.90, 9.23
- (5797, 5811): -1.13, 9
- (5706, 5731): -0.84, 8.8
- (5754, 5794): -2.71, 8.96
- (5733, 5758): -1.39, 8.92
